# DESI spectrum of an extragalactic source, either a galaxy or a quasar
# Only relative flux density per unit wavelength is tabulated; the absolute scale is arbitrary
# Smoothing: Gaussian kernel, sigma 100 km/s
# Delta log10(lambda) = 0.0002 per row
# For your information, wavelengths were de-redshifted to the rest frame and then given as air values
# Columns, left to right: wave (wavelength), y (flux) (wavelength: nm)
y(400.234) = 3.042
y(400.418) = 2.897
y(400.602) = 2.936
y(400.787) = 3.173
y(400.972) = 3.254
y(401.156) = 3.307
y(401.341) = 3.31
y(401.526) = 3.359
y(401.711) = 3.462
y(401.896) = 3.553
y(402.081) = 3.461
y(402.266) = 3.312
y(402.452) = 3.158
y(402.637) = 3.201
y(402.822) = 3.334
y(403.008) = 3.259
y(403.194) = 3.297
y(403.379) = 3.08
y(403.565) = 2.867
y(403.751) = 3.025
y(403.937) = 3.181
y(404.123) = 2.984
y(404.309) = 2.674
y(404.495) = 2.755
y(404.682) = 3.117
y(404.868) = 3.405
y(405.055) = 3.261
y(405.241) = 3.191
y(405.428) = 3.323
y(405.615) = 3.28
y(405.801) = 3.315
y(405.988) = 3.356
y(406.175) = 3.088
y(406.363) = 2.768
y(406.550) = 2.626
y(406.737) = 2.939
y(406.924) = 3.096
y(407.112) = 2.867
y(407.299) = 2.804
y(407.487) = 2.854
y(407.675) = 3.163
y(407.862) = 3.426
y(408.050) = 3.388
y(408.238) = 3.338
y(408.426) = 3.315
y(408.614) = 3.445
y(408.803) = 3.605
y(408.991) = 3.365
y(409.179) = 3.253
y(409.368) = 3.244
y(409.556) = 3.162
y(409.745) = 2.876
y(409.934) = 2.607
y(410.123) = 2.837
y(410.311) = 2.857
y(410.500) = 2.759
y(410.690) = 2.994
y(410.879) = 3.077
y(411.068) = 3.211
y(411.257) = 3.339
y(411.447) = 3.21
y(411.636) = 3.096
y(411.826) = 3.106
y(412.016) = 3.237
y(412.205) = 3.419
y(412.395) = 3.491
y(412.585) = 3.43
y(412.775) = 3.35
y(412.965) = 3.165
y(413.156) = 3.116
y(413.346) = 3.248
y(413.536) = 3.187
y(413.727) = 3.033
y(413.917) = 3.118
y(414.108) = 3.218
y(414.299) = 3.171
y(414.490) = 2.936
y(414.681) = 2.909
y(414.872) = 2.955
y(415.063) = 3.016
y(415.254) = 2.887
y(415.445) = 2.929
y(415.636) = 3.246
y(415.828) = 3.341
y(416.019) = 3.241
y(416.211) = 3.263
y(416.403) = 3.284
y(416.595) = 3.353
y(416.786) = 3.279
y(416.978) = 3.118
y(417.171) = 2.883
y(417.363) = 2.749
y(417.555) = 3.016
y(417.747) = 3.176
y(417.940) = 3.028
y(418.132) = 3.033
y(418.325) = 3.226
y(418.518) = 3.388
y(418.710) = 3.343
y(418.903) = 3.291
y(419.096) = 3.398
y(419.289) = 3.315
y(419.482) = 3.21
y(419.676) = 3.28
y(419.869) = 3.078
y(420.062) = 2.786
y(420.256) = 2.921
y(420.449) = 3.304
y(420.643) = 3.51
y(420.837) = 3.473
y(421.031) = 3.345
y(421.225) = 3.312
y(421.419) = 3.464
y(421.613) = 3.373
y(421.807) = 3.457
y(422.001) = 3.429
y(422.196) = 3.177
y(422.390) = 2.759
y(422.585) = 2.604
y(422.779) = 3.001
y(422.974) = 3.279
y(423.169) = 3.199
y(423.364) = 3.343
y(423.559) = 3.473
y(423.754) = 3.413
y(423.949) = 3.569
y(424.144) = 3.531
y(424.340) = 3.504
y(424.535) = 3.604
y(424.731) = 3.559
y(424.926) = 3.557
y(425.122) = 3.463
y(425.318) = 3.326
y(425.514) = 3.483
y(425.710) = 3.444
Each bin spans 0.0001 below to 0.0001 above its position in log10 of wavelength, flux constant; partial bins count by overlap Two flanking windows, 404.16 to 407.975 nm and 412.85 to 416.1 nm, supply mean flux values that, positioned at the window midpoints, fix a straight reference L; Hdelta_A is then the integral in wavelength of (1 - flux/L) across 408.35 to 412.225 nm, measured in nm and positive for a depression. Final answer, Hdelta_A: -0.07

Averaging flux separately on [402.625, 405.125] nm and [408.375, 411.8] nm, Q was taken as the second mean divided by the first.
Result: 1.0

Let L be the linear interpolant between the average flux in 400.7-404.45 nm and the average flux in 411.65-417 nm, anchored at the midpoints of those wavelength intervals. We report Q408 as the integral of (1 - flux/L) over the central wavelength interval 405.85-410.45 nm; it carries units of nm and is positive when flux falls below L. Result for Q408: 0.14 nm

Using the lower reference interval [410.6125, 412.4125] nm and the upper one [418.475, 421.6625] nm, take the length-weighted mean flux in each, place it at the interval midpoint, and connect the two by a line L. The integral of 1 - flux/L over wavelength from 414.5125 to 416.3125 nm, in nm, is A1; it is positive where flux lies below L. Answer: 0.09 nm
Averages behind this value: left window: 3.21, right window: 3.28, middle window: 3.08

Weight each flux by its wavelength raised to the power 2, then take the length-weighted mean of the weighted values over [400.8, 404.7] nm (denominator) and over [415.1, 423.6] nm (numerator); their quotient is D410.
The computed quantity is 1.09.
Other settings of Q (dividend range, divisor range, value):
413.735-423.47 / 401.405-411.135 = 1.01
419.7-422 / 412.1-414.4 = 1.01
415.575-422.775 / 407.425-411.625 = 1.01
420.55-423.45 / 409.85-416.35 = 1.04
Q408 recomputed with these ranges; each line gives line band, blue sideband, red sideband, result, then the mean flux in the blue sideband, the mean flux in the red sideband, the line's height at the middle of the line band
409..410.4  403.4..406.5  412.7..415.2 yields 0.04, 3.09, 3.1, 3.1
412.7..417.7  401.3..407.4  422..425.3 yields 0.19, 3.14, 3.32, 3.24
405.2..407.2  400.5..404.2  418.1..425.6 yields 0.10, 3.23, 3.3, 3.24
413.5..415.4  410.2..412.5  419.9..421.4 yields 0.09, 3.15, 3.24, 3.18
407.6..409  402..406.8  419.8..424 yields -0.10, 3.13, 3.24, 3.15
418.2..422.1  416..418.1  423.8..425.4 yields -0.02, 3.12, 3.51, 3.28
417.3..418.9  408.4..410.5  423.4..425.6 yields 0.09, 3.12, 3.49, 3.33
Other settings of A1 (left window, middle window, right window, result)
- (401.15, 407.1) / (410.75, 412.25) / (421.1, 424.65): 0.01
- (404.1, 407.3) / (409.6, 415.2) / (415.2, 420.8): 0.03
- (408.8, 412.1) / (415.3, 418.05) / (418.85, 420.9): 0.04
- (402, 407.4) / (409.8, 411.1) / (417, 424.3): 0.11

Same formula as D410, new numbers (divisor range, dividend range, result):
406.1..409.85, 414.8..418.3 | 1.03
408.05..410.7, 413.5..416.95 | 1.03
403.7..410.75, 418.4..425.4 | 1.15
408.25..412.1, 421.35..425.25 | 1.13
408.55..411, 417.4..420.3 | 1.07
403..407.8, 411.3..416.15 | 1.08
